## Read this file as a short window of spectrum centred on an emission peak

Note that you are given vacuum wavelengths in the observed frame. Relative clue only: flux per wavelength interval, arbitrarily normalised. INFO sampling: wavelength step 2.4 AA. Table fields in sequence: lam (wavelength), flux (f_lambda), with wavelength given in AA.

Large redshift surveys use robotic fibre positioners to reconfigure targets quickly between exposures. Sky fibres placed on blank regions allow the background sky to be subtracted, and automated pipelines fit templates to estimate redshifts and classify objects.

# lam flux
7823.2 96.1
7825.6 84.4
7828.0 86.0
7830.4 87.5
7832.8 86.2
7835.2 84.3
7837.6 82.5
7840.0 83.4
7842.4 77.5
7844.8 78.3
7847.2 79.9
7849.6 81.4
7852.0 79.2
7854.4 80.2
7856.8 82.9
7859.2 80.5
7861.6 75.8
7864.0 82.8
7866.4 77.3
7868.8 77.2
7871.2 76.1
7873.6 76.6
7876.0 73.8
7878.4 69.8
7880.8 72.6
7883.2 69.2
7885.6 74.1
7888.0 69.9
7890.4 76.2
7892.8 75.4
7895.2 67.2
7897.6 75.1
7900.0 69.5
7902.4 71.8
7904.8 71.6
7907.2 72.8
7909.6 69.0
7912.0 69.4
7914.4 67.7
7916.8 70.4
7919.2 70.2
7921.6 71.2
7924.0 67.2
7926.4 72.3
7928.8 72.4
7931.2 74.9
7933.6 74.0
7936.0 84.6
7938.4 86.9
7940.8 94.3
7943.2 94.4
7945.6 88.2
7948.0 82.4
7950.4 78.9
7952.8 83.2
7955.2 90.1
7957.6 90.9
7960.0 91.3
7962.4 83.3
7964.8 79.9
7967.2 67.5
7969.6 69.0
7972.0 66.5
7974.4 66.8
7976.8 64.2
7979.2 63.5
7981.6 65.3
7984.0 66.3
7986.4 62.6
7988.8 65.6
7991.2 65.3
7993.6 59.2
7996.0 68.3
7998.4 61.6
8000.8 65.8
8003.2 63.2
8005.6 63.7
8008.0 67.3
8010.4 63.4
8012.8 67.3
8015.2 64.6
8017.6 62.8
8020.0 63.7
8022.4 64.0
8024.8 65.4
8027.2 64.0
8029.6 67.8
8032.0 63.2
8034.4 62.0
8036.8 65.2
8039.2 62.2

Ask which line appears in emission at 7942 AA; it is [S II]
